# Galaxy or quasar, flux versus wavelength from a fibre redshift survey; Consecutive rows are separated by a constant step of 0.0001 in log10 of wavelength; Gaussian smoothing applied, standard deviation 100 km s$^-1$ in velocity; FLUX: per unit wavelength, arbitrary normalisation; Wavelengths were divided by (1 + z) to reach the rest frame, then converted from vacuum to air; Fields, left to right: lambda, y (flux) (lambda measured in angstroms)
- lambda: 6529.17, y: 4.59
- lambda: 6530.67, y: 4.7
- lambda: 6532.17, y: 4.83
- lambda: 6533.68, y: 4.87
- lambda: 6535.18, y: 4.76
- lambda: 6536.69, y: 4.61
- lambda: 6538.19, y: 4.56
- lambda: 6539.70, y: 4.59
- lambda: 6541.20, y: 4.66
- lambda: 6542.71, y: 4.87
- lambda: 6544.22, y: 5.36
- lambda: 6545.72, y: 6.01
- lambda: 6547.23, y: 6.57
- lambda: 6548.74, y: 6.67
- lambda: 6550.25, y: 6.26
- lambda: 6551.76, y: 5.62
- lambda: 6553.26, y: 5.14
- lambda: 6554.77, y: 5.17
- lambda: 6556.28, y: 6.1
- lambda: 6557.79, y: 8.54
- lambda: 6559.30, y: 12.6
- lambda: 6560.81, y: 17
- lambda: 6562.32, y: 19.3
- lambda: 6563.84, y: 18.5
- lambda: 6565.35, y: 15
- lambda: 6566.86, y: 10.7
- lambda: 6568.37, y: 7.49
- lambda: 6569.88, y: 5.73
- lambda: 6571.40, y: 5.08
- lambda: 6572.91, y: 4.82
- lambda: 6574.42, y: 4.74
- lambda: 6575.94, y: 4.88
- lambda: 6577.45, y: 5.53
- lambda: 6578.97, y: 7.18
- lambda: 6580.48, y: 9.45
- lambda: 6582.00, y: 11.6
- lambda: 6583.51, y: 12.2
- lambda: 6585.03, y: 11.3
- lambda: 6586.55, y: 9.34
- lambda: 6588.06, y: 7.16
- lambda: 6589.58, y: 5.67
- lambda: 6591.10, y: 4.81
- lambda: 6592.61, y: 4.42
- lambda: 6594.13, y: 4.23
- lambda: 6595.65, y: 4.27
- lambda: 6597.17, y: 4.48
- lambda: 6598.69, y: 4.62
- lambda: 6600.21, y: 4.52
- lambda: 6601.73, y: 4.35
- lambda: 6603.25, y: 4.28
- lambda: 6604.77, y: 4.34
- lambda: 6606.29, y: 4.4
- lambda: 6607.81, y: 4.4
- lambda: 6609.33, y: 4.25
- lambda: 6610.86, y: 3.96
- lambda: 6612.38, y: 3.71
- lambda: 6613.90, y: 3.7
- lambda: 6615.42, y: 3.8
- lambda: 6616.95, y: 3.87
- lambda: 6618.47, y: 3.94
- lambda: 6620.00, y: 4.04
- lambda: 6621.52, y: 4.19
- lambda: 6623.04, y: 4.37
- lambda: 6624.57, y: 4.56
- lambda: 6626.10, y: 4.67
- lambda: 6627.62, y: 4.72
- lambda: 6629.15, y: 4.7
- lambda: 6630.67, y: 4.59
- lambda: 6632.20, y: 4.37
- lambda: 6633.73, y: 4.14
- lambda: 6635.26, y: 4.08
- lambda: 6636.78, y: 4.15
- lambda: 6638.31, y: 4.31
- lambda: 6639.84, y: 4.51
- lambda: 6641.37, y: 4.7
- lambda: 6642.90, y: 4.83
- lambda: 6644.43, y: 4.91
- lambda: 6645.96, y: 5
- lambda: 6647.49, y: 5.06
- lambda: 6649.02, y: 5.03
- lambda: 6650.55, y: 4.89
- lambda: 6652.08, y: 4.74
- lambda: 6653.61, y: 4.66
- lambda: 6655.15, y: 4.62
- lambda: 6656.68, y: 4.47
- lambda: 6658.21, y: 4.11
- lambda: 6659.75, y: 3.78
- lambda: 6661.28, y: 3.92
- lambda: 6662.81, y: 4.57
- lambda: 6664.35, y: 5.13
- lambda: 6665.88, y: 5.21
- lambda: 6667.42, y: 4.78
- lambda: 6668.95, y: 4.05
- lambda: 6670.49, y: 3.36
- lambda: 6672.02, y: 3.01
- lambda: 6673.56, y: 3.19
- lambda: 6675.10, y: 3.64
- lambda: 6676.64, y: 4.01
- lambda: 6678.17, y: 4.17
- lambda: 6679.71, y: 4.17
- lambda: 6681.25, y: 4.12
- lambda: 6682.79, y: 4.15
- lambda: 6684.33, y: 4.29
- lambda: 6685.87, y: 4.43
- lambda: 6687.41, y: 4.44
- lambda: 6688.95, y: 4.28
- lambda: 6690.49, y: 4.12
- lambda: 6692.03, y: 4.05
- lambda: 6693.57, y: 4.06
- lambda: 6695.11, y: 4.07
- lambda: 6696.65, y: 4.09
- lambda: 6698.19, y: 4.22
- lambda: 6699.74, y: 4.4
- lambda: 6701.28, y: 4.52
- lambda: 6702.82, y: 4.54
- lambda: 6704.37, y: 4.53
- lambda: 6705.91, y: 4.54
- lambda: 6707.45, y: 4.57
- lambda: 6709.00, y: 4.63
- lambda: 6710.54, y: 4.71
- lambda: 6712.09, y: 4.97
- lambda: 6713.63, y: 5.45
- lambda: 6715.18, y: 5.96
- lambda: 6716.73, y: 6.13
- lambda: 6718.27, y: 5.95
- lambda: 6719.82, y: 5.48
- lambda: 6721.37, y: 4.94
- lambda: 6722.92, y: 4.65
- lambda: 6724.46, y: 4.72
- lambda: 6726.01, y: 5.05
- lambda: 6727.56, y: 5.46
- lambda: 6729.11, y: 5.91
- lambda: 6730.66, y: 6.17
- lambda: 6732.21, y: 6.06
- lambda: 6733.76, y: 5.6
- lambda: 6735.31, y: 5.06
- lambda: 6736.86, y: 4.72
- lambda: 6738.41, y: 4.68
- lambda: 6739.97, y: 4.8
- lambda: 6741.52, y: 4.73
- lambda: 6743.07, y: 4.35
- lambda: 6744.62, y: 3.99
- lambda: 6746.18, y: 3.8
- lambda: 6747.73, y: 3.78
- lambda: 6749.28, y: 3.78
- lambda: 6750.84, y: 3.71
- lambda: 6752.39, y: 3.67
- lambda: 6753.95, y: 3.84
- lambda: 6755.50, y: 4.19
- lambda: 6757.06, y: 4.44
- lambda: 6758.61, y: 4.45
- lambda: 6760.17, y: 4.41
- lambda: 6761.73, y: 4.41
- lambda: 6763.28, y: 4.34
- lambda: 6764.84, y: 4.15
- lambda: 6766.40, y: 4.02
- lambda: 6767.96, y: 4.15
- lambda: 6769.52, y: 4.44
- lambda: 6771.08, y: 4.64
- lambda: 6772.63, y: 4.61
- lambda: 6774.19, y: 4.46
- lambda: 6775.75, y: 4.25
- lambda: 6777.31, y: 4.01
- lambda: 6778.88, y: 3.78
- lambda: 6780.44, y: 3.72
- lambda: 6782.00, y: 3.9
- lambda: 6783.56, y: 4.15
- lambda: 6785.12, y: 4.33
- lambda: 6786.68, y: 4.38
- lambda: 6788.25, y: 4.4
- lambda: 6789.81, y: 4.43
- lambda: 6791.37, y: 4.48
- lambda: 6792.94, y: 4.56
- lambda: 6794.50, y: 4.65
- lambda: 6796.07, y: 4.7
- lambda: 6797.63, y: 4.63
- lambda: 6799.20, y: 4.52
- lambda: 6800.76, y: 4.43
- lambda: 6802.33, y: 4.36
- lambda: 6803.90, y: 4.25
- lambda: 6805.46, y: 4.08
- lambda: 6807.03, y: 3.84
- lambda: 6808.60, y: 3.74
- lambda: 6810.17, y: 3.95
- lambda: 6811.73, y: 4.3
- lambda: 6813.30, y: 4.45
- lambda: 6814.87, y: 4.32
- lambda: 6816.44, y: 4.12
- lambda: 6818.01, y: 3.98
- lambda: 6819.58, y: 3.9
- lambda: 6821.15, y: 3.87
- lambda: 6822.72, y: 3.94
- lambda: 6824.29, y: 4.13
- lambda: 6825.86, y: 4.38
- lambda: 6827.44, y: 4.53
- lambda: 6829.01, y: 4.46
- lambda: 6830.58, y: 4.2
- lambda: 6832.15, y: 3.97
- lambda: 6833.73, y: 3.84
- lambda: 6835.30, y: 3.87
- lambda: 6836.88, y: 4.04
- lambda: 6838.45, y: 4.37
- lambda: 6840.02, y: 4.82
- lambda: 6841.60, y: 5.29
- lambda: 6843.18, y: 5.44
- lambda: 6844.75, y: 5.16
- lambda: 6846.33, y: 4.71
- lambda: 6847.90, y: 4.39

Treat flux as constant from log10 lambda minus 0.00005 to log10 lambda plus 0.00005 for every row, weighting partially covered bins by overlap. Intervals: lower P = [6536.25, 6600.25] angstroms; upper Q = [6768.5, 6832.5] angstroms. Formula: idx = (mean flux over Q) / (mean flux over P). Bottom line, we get 0.57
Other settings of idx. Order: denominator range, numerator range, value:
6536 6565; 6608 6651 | 0.54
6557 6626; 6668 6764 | 0.66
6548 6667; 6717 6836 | 0.73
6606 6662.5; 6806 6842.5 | 0.96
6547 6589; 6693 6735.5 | 0.56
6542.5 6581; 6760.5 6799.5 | 0.52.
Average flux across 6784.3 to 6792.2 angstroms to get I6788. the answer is 4.4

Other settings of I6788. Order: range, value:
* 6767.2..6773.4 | 4.47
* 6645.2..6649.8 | 5.03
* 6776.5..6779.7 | 3.89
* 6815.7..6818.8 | 4.05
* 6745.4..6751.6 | 3.77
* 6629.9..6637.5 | 4.27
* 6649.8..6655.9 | 4.72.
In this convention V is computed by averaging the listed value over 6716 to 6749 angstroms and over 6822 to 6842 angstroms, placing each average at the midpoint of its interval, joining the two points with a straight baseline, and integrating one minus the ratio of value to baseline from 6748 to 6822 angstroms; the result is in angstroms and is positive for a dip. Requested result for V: 6.60 angstroms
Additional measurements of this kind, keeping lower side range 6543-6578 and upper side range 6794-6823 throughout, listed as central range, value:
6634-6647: 4.56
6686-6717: 7.23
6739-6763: 4.67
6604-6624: 9.06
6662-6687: 8.93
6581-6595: 0.11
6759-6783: 3.06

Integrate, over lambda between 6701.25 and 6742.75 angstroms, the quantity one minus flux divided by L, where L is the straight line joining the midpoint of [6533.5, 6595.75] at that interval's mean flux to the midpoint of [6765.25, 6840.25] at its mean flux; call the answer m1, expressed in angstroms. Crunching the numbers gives 1.8 angstroms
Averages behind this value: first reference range 7.62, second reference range 4.23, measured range 5.13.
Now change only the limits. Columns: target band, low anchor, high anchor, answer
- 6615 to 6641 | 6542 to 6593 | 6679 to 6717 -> 8.84 angstroms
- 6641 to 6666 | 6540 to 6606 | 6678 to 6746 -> 5.15 angstroms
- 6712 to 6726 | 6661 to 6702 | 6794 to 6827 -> -3.96 angstroms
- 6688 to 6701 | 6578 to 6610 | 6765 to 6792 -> 2.46 angstroms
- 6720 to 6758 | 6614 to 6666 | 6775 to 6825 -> -3.30 angstroms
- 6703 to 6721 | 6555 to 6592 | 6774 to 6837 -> 3.14 angstroms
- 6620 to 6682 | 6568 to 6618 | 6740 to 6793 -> 9.68 angstroms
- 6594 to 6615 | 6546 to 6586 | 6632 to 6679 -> 8.22 angstroms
